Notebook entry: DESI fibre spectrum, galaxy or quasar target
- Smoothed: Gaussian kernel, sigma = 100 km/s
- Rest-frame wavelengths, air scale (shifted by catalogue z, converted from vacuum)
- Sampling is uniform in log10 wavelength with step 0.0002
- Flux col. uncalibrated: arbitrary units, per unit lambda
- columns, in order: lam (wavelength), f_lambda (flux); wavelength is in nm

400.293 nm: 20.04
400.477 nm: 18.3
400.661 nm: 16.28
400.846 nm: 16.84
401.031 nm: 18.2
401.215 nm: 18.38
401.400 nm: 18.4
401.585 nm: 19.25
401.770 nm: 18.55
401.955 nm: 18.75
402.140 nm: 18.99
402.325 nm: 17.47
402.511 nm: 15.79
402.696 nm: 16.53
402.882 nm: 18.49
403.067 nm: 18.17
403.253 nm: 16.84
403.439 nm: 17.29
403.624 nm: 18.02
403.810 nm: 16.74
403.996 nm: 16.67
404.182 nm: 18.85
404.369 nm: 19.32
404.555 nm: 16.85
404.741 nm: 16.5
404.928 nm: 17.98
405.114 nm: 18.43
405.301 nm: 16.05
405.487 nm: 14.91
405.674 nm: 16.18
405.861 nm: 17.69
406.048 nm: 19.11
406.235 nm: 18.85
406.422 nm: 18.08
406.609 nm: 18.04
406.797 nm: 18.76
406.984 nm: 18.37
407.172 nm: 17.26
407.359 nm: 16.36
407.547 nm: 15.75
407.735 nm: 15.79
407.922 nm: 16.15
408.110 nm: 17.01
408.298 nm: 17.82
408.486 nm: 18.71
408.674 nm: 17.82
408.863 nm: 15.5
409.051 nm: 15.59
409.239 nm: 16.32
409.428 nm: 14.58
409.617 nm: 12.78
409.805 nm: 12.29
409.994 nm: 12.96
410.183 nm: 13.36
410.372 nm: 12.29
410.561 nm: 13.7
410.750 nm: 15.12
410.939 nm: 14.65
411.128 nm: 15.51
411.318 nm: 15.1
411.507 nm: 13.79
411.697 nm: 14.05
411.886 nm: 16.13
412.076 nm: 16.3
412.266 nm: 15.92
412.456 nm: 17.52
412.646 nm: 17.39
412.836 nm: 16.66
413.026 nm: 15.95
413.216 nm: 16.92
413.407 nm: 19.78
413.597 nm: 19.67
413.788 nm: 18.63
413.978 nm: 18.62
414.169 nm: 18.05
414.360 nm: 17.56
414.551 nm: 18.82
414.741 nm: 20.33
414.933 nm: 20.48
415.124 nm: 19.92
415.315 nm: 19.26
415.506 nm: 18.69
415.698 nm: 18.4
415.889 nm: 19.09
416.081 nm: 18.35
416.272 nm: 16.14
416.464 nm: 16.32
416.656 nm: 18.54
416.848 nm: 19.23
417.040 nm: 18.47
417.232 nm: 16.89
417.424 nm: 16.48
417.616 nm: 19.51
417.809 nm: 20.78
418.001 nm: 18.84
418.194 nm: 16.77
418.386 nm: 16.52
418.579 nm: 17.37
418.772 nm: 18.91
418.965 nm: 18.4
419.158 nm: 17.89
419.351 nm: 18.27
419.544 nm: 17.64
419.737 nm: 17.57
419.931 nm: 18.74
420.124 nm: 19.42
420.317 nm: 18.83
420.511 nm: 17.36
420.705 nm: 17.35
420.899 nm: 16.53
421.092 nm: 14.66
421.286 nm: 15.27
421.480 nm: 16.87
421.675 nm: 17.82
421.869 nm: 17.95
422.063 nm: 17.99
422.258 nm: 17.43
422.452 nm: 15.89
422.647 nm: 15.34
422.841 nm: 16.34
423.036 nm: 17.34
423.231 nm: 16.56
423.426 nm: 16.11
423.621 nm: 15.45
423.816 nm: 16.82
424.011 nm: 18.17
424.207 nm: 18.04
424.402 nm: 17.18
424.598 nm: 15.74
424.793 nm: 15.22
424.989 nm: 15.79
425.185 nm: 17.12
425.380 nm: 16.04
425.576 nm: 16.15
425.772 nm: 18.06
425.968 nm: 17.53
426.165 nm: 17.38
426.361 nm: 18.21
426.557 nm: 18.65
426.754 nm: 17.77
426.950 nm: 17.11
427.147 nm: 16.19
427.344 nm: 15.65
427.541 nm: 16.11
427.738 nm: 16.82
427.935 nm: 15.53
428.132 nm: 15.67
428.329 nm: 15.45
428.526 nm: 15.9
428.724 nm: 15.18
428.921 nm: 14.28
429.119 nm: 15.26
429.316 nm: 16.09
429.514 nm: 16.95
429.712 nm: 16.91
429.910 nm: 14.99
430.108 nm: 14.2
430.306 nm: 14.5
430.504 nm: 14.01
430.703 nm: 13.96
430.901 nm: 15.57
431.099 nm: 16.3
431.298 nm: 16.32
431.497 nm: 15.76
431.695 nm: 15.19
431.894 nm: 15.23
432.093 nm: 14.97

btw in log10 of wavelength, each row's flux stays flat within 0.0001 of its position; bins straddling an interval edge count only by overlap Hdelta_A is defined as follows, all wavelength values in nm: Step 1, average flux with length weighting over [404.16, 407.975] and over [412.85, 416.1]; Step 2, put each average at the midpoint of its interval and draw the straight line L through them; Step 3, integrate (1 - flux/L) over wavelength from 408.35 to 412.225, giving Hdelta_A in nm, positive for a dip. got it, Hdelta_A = 0.68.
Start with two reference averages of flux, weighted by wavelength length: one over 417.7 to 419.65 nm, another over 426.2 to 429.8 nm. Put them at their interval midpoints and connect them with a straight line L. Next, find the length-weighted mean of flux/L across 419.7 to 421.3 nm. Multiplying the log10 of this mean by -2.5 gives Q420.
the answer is 0.02 mag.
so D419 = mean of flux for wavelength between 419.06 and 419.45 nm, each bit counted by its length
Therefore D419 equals 18.1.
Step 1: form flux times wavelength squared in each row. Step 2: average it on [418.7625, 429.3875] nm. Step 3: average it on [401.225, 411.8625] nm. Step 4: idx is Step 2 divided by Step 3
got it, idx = 1.1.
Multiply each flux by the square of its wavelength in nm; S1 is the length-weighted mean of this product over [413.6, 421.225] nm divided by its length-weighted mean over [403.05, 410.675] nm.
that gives 1.16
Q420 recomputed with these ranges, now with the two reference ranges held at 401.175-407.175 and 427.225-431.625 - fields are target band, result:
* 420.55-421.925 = -0.03 mag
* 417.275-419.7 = -0.10 mag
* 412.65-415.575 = -0.11 mag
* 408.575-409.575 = 0.10 mag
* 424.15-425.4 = -0.03 mag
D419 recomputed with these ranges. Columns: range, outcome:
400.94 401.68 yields 18.6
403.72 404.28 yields 17.4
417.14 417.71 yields 17.6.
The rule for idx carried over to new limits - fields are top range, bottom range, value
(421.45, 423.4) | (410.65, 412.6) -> 1.15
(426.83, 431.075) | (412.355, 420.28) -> 0.90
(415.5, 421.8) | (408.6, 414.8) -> 1.15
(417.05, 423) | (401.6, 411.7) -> 1.13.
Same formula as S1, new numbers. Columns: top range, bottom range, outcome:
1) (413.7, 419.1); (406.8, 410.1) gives 1.19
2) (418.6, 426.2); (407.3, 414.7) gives 1.12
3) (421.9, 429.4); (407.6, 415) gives 1.09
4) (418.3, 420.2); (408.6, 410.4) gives 1.32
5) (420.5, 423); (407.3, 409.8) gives 1.11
